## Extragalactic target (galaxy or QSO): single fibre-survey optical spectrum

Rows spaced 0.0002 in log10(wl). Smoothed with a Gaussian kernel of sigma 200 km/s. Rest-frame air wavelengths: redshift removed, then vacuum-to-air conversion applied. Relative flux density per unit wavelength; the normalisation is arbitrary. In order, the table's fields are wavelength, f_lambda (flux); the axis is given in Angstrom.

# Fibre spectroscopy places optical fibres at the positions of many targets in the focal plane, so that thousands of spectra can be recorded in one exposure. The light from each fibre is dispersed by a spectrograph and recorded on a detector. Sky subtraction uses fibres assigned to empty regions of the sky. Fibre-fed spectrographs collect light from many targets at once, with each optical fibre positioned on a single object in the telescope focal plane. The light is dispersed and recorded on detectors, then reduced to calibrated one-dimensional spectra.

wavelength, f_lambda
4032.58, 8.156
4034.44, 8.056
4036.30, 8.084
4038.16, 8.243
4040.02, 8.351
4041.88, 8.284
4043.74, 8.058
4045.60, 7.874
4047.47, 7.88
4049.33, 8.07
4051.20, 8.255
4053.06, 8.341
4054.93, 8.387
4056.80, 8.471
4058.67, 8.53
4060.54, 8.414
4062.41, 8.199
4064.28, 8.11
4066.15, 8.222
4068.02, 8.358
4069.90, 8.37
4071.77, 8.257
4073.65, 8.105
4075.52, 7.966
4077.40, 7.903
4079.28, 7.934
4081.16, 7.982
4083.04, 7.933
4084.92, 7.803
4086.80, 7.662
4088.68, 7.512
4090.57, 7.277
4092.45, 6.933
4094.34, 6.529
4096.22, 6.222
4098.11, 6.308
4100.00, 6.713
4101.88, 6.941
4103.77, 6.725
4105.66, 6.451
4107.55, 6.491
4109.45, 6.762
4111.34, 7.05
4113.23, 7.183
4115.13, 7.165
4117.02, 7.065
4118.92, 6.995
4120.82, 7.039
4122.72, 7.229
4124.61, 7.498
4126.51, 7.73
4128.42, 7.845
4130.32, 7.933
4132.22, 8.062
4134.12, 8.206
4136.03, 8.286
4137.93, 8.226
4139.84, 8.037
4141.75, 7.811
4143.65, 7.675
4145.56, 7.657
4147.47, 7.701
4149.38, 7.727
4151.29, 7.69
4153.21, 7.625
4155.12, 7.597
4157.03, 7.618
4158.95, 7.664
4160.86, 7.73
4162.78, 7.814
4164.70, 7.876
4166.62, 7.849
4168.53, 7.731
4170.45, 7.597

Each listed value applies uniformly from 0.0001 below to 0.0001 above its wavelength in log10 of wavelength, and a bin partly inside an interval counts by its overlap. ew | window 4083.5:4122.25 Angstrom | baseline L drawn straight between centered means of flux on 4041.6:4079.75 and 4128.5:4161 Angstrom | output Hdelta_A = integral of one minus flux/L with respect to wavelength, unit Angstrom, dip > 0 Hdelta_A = 5.1 Angstrom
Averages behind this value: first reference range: 8.19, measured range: 6.96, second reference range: 7.84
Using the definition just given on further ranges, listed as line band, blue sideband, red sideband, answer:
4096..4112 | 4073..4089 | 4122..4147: 2.51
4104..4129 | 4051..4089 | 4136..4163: 2.61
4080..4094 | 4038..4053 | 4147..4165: 0.75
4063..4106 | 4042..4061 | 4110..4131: 1.64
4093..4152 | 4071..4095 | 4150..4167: 2.91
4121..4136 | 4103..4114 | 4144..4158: -1.23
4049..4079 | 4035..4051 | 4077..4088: -1.00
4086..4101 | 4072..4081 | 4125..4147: 2.05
